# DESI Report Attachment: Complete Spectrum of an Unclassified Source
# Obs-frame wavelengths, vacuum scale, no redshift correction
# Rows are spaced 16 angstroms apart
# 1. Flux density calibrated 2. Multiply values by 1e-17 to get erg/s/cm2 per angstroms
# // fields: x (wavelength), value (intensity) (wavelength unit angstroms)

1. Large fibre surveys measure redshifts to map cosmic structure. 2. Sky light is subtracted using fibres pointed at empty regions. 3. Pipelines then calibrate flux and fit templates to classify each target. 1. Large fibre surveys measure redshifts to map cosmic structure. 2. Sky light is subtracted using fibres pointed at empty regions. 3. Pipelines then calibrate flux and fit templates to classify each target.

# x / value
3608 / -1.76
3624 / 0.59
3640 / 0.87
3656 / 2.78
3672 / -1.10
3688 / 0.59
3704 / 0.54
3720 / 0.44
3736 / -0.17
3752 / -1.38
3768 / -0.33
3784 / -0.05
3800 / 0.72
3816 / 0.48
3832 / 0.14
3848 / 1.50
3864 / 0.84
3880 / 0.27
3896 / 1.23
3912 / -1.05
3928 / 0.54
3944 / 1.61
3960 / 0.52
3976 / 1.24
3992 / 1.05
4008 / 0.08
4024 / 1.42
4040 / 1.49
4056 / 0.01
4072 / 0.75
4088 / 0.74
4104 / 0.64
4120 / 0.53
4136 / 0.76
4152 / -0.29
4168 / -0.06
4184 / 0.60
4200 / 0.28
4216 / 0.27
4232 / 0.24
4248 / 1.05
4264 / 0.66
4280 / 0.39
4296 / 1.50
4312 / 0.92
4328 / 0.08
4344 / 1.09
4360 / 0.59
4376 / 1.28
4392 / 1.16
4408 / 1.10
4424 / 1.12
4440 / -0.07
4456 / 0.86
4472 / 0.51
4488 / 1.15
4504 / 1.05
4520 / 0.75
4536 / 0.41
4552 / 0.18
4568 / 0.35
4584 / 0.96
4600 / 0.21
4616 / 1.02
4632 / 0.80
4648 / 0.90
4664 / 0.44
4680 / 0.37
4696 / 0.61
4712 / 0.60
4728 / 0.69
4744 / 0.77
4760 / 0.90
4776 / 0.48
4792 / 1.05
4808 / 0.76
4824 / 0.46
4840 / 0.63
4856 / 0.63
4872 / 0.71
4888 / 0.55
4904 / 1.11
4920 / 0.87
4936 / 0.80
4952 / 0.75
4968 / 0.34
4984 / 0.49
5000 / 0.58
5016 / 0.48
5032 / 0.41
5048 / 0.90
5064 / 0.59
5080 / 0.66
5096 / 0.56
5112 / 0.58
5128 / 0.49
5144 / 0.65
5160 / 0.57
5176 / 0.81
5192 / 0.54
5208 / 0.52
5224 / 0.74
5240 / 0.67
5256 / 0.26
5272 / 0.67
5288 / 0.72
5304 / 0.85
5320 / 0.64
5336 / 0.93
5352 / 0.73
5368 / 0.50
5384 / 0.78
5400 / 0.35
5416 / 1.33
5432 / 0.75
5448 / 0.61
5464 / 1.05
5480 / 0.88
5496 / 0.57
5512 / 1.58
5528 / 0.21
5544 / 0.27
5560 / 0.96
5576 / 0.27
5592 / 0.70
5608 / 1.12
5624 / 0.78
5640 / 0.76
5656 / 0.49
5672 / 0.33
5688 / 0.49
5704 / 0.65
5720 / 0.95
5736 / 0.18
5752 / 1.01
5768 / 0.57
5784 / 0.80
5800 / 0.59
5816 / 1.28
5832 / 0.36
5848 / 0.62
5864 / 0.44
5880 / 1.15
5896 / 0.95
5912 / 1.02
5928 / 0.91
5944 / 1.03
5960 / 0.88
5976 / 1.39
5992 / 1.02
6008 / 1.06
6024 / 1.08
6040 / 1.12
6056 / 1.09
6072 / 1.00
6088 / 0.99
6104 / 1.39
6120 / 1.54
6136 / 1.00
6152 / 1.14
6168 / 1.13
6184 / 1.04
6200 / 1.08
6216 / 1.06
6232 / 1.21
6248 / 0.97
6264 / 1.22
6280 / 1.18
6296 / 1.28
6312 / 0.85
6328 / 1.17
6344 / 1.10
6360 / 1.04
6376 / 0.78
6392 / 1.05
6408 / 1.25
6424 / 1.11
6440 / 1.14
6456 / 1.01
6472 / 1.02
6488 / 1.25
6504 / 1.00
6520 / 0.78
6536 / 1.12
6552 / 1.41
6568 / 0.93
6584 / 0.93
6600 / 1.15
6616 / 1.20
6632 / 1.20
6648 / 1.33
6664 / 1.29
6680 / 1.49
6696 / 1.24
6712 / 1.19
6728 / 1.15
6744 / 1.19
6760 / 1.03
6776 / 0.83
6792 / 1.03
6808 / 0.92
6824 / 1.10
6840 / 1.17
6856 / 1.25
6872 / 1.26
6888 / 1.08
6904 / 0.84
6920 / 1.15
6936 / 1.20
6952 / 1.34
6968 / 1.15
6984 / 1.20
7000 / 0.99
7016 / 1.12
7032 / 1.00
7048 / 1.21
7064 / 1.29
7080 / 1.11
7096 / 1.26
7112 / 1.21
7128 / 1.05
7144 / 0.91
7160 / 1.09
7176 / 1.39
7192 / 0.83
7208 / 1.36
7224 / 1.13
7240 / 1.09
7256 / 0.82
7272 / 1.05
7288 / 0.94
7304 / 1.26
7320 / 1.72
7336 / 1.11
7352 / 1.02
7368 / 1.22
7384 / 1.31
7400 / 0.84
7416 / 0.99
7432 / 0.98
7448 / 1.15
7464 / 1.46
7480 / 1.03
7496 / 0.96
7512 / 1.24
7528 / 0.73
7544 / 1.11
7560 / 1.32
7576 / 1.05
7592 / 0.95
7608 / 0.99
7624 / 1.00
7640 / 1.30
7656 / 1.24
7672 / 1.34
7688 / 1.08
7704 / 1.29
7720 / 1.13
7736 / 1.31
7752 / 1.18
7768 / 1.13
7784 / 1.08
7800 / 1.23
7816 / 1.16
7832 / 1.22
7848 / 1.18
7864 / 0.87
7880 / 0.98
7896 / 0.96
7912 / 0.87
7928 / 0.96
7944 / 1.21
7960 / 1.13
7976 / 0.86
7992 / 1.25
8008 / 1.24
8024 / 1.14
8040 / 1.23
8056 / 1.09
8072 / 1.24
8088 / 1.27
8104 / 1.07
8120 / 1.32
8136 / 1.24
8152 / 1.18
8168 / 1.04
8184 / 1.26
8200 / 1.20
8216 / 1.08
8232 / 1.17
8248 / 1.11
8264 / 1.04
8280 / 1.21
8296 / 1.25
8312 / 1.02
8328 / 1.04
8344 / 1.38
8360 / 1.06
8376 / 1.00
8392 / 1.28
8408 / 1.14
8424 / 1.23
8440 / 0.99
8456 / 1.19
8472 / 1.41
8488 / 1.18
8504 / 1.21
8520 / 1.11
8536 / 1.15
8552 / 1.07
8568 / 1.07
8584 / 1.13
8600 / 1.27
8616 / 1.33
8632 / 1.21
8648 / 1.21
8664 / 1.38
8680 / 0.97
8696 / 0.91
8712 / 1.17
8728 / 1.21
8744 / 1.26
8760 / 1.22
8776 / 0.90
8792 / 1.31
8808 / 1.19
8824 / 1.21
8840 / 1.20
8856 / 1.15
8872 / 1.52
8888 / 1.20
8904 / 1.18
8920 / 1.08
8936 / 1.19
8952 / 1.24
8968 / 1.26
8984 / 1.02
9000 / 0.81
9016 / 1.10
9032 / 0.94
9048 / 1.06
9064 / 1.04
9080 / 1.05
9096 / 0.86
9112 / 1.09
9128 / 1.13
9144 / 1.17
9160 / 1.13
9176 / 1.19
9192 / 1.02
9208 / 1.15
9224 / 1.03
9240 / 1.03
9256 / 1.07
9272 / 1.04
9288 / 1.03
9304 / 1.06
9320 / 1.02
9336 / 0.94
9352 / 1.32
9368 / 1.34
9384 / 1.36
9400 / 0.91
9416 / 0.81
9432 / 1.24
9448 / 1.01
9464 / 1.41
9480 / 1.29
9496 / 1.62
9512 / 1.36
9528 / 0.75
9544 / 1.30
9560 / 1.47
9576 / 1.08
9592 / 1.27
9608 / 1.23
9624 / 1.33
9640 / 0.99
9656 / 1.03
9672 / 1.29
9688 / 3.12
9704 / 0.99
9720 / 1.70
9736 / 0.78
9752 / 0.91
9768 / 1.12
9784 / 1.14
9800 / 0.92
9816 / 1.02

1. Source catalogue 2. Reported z 0.48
